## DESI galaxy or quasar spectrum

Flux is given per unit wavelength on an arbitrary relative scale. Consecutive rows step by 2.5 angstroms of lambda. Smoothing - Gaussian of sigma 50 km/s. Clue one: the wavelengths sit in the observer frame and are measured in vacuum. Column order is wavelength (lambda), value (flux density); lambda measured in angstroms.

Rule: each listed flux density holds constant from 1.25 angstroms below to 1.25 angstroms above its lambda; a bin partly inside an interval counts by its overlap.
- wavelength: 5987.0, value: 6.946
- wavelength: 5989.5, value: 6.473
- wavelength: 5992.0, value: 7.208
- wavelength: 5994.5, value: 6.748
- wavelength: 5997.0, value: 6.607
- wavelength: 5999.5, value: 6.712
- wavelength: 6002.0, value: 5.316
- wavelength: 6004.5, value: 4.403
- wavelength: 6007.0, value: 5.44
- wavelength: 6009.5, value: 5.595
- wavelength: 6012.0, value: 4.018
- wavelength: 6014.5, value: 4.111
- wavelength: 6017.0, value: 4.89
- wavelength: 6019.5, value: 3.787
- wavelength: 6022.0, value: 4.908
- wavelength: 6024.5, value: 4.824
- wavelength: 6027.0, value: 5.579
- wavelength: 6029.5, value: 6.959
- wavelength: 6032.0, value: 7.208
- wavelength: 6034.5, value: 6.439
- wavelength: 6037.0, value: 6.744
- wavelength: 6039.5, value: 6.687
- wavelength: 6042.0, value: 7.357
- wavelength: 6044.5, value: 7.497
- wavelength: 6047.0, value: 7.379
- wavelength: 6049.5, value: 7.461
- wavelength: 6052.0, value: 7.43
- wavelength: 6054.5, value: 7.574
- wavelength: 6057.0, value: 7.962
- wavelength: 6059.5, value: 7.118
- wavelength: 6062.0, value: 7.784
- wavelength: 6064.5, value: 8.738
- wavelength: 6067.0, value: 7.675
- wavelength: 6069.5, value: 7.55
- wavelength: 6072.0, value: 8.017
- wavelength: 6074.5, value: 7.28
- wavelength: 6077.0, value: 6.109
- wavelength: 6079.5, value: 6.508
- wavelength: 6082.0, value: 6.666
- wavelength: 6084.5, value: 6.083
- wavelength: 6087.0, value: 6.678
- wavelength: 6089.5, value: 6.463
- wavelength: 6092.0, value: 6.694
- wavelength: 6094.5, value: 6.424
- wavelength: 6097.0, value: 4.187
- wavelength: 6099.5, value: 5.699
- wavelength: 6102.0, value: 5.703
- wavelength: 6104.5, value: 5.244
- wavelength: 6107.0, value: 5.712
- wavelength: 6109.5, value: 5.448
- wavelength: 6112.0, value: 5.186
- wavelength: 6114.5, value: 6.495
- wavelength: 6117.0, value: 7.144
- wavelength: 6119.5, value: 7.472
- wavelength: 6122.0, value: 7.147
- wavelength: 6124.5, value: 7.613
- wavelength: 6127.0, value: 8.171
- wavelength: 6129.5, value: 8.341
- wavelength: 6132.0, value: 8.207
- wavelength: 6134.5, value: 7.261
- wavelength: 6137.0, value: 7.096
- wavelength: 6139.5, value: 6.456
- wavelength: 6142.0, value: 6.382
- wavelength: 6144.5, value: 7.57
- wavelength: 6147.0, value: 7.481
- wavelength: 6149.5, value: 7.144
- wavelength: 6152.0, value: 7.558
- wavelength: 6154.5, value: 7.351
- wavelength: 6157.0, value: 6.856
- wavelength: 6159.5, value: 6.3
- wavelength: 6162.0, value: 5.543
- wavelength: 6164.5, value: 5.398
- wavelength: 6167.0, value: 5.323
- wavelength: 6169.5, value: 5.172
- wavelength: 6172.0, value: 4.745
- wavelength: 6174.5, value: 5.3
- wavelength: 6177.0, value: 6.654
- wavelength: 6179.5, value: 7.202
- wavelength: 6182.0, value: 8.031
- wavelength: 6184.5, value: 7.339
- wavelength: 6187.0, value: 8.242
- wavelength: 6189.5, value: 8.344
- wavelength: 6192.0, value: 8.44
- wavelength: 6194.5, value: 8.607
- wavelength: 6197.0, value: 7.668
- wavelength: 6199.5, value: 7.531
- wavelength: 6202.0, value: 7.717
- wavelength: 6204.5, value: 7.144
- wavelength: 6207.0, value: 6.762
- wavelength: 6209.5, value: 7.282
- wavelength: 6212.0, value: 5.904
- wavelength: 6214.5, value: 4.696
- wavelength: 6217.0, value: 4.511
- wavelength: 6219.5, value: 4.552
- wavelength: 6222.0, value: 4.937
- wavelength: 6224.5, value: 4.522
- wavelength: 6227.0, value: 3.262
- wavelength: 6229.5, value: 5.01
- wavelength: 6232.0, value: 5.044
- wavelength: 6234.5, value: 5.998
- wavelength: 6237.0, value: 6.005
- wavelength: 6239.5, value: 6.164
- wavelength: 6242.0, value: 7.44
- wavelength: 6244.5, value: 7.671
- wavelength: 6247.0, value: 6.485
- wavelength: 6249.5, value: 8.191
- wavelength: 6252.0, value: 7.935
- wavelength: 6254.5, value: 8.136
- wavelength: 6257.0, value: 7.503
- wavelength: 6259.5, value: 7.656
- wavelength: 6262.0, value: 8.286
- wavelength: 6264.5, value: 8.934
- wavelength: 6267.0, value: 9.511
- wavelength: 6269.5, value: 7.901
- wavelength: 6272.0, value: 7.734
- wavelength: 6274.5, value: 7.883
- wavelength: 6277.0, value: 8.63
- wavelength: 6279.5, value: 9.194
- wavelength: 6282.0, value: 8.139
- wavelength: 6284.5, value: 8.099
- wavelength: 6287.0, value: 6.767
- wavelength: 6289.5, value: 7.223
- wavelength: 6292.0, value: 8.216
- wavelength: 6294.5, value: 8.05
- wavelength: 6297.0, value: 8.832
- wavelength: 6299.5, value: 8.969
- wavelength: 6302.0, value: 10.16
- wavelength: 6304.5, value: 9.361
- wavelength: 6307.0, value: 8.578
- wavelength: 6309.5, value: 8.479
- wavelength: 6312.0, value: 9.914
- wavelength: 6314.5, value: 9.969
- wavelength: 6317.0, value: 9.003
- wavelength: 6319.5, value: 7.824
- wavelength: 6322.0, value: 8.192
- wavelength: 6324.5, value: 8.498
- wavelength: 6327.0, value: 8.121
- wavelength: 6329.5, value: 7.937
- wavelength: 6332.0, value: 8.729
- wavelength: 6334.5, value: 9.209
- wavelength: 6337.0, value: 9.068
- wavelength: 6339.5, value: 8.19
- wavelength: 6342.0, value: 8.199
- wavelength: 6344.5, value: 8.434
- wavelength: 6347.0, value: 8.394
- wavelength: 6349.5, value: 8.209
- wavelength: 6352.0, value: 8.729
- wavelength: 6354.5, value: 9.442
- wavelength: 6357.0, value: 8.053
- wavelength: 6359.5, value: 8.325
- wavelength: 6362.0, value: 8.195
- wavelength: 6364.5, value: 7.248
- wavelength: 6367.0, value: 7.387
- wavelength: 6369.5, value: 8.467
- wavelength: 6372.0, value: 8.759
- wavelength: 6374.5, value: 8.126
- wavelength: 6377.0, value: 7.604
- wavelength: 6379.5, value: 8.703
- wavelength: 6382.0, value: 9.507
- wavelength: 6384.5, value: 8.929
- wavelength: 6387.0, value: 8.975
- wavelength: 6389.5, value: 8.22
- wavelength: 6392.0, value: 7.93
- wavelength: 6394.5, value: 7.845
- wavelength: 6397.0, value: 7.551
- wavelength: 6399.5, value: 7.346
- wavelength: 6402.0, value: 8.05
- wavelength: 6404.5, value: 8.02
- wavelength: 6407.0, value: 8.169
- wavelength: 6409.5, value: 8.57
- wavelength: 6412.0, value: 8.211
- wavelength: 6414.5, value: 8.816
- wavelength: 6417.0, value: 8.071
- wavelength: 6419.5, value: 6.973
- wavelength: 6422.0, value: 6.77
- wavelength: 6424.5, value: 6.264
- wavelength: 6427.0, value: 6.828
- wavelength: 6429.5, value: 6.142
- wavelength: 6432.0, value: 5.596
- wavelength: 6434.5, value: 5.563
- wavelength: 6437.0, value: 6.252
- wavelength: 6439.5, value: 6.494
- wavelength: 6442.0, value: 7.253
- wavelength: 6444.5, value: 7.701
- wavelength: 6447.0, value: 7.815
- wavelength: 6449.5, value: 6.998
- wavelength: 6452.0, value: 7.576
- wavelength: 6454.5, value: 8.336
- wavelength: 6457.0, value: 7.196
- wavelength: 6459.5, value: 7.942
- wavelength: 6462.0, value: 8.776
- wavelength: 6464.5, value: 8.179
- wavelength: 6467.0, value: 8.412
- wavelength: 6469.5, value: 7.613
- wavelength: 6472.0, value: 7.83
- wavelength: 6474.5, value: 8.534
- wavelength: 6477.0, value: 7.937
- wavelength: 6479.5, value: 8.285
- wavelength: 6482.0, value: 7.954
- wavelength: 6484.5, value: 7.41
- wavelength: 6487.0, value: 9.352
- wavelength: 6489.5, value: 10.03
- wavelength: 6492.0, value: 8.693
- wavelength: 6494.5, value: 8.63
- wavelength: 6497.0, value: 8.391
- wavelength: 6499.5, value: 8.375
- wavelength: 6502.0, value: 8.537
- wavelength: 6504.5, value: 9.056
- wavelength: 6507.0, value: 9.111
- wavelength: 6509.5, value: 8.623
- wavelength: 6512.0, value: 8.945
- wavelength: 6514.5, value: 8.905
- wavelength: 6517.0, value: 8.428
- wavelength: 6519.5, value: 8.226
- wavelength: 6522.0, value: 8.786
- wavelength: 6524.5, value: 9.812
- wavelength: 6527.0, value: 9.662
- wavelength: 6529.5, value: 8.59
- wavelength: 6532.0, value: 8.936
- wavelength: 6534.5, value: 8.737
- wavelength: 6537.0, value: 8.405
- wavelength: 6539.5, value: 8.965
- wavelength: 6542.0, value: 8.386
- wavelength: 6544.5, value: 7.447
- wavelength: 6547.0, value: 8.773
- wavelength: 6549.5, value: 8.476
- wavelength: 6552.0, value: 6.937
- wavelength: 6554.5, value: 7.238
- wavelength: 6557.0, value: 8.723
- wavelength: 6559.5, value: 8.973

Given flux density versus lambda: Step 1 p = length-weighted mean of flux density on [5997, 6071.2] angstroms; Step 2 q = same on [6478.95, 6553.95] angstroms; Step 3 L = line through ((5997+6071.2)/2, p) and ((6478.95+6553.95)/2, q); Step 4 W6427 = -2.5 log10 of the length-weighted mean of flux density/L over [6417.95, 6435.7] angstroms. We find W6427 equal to 0.28 mag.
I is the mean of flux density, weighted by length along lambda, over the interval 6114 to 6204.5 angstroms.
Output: 7.1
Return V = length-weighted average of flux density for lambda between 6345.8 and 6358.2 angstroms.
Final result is 8.57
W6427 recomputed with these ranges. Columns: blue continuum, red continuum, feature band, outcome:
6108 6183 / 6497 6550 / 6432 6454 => 0.20 mag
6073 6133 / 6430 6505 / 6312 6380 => -0.14 mag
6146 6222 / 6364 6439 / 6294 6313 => -0.25 mag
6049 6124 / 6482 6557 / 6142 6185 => 0.09 mag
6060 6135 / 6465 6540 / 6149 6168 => 0.10 mag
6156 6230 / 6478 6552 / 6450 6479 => 0.04 mag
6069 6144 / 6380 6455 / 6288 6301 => -0.15 mag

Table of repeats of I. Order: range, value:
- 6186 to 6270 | 6.87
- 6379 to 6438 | 7.63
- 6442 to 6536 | 8.43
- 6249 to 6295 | 8.1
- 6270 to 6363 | 8.51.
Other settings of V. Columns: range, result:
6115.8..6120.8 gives 7.31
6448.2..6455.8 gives 7.63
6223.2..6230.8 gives 4.27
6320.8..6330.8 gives 8.19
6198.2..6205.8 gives 7.46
